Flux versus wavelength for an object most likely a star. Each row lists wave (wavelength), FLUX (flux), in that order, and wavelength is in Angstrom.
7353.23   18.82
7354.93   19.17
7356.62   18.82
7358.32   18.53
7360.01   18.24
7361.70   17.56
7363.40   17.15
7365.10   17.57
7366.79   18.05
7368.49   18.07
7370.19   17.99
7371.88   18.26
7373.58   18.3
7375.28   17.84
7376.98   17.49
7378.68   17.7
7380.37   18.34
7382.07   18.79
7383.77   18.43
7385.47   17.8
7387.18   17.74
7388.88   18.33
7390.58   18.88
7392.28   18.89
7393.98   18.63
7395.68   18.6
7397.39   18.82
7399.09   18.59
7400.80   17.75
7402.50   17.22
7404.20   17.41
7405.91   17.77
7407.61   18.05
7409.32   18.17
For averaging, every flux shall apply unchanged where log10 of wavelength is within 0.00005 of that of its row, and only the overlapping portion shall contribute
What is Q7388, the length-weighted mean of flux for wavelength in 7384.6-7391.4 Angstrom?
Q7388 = 18.2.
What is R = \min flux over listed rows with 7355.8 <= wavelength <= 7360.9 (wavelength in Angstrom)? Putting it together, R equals 18.24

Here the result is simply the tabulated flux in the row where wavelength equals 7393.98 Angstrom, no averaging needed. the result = 18.63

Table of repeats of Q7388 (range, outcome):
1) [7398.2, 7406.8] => 17.8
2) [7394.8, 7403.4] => 18.2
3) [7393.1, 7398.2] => 18.7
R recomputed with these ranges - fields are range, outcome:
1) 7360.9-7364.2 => 17.15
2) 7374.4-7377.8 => 17.49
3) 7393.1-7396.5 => 18.6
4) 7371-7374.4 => 18.26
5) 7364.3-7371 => 17.57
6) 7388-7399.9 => 18.33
